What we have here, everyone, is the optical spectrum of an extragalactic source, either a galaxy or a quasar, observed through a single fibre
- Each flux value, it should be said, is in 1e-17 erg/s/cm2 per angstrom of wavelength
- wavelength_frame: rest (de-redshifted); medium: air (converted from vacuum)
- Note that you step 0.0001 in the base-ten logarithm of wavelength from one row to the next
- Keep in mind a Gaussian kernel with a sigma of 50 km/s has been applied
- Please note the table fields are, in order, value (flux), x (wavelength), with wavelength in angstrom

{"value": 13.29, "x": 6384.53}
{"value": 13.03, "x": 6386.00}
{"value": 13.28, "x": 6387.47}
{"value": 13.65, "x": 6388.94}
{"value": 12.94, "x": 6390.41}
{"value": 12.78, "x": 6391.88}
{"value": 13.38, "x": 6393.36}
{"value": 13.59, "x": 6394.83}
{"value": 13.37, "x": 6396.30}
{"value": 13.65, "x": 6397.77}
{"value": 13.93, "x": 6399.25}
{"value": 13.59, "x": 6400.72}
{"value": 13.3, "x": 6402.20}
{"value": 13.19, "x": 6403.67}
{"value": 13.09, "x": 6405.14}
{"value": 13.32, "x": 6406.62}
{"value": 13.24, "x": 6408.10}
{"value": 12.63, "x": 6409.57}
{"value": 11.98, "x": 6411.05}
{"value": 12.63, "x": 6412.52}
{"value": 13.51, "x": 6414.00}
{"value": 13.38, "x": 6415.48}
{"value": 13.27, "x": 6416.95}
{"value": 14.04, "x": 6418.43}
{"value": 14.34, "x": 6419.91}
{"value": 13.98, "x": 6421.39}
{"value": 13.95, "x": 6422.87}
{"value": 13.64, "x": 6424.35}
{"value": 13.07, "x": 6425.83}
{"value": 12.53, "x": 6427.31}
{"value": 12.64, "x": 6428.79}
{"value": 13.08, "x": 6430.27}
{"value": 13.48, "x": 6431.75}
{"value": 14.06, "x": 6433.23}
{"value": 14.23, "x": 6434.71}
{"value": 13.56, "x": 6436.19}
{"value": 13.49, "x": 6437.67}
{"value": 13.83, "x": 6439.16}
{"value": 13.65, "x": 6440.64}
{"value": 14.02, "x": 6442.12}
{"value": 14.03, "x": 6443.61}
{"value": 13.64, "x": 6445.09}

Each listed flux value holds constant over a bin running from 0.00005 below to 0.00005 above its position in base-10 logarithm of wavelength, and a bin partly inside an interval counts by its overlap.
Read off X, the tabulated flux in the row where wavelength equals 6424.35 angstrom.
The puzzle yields 13.64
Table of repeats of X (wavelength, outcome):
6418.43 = 14.04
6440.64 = 13.65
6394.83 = 13.59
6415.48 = 13.38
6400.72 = 13.59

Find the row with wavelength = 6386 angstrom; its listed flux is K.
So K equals 13.03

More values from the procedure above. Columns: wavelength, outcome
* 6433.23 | 14.06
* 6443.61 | 14.03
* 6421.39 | 13.98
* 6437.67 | 13.49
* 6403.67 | 13.19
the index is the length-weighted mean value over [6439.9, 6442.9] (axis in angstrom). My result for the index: 13.8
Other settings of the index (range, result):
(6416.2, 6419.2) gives 13.7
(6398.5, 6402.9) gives 13.6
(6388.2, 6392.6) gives 13.1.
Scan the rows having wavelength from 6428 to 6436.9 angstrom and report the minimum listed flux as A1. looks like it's 12.64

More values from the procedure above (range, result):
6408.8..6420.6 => 11.98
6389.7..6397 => 12.78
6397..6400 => 13.65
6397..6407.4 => 13.09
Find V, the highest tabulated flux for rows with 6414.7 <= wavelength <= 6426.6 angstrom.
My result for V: 14.34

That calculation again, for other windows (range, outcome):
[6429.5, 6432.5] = 13.48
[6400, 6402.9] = 13.59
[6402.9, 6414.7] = 13.51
